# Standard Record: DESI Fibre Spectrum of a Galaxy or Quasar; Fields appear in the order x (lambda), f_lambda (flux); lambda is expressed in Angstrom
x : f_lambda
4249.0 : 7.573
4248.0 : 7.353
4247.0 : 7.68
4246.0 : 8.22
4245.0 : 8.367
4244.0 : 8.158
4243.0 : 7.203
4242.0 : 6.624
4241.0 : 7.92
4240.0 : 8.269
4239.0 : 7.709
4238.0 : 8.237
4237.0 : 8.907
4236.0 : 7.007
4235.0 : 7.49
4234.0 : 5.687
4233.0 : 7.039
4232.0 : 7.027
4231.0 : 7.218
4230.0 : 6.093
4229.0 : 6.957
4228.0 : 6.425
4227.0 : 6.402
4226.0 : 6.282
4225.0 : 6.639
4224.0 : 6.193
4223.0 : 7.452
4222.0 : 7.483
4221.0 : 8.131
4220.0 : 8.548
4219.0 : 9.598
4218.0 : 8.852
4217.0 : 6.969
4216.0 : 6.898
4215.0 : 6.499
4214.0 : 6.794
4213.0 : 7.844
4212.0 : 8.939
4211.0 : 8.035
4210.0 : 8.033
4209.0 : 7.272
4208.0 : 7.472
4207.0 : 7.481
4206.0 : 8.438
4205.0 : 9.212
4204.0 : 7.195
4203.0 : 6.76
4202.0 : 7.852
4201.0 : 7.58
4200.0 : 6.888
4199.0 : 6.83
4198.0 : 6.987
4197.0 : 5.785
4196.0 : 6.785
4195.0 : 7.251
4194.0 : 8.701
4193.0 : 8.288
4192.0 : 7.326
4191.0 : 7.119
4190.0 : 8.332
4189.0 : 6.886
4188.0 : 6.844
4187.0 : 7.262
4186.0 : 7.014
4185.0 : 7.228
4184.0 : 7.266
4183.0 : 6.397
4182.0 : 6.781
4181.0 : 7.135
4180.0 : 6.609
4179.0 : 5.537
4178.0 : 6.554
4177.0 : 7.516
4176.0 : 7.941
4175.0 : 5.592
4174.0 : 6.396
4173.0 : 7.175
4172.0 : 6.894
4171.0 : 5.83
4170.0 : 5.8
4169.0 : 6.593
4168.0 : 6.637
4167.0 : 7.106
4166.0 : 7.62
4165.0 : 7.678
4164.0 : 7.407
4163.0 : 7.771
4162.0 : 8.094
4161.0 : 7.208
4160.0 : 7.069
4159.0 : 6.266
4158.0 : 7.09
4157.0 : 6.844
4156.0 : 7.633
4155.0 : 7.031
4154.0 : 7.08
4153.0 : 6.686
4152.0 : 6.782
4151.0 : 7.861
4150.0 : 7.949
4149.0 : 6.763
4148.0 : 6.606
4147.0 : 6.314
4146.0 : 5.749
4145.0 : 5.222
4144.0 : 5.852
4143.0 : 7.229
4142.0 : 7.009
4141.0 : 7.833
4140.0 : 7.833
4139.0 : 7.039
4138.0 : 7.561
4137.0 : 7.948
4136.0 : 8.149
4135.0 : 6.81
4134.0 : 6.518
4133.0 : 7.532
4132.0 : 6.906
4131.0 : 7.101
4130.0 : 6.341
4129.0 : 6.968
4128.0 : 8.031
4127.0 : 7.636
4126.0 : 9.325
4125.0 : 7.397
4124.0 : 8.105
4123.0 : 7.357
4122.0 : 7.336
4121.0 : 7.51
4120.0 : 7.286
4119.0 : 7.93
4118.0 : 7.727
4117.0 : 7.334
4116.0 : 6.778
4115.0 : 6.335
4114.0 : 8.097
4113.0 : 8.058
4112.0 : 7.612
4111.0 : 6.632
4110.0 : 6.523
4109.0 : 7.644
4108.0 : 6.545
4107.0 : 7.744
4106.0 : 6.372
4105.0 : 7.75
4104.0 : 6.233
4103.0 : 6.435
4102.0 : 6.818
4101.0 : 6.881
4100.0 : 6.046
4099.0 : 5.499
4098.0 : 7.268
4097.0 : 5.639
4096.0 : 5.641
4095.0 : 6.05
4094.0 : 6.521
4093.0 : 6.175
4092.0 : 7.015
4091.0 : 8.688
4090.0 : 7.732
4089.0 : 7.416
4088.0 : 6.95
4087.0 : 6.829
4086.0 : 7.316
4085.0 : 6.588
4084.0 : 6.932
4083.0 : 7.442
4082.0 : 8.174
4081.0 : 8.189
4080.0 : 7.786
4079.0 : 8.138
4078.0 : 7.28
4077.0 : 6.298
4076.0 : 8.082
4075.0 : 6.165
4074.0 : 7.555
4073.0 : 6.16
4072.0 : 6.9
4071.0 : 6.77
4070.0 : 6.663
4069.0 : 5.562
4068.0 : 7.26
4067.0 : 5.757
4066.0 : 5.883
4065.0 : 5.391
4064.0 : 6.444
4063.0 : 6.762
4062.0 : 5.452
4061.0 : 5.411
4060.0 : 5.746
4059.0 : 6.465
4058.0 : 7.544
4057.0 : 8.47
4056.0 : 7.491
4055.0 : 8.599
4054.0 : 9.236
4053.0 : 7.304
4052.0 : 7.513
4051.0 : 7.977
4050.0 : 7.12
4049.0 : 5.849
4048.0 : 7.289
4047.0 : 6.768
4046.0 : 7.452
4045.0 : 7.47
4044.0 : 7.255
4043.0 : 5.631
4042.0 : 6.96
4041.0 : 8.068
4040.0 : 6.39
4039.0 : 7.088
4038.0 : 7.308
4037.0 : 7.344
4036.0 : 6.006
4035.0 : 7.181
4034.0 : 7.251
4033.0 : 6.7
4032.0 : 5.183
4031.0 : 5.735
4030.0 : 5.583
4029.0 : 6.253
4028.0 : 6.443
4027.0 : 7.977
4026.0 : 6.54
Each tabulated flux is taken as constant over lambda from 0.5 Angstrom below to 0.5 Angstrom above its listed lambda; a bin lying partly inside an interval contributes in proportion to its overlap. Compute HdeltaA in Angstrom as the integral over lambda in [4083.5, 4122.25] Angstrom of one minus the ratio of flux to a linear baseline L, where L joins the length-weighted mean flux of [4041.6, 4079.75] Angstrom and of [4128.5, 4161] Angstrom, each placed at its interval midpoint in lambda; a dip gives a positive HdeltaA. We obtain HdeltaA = -0.1 Angstrom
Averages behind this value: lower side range 6.9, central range 6.97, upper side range 6.99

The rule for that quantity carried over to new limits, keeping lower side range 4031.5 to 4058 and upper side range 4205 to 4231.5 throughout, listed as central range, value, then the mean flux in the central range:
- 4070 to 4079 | 0.4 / 6.96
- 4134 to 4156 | 1.0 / 7.02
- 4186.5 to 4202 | 0.3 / 7.28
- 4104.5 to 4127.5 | -0.4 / 7.44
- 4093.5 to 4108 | 1.6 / 6.49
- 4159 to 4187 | 1.8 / 6.91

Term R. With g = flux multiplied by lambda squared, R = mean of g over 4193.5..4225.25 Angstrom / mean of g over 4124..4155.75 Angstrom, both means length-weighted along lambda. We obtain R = 1.1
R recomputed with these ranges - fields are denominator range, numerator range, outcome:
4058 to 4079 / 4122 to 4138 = 1.19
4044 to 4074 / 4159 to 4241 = 1.13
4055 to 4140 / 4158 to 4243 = 1.08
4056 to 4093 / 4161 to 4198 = 1.07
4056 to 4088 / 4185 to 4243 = 1.16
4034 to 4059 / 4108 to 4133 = 1.05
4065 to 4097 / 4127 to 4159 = 1.05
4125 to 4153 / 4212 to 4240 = 1.07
